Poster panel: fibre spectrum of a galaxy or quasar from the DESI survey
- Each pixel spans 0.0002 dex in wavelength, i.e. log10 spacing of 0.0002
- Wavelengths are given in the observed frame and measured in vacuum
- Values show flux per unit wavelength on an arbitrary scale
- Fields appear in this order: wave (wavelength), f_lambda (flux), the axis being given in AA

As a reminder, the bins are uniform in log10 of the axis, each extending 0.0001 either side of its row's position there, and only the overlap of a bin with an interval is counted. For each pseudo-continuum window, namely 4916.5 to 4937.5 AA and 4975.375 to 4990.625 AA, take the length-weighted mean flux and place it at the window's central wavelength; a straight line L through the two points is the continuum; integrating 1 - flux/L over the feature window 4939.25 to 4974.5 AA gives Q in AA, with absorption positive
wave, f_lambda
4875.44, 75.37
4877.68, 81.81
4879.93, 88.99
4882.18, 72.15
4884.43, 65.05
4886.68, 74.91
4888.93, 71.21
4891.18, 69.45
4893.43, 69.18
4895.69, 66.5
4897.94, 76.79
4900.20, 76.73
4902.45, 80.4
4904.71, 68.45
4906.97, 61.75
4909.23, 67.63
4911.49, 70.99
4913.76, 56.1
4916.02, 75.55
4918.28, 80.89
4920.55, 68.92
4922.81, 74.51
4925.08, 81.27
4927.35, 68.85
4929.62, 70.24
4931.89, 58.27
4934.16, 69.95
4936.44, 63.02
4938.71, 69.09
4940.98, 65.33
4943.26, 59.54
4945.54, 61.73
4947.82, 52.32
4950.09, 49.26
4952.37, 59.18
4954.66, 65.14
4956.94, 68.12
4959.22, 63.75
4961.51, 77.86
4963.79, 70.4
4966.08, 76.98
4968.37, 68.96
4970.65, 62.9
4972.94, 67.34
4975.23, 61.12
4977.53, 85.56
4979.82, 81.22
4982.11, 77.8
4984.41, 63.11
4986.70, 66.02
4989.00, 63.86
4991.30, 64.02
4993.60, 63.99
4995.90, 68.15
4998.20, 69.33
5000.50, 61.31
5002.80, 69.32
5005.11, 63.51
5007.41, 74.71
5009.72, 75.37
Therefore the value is 3.3 AA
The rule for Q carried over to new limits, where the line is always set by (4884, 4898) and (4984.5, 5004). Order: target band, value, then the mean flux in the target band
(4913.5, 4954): 1.4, 66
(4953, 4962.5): -0.1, 68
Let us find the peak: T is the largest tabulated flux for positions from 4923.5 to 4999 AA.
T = 85.56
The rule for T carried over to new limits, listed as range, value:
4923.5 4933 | 81.27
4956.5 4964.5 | 77.86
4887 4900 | 76.79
